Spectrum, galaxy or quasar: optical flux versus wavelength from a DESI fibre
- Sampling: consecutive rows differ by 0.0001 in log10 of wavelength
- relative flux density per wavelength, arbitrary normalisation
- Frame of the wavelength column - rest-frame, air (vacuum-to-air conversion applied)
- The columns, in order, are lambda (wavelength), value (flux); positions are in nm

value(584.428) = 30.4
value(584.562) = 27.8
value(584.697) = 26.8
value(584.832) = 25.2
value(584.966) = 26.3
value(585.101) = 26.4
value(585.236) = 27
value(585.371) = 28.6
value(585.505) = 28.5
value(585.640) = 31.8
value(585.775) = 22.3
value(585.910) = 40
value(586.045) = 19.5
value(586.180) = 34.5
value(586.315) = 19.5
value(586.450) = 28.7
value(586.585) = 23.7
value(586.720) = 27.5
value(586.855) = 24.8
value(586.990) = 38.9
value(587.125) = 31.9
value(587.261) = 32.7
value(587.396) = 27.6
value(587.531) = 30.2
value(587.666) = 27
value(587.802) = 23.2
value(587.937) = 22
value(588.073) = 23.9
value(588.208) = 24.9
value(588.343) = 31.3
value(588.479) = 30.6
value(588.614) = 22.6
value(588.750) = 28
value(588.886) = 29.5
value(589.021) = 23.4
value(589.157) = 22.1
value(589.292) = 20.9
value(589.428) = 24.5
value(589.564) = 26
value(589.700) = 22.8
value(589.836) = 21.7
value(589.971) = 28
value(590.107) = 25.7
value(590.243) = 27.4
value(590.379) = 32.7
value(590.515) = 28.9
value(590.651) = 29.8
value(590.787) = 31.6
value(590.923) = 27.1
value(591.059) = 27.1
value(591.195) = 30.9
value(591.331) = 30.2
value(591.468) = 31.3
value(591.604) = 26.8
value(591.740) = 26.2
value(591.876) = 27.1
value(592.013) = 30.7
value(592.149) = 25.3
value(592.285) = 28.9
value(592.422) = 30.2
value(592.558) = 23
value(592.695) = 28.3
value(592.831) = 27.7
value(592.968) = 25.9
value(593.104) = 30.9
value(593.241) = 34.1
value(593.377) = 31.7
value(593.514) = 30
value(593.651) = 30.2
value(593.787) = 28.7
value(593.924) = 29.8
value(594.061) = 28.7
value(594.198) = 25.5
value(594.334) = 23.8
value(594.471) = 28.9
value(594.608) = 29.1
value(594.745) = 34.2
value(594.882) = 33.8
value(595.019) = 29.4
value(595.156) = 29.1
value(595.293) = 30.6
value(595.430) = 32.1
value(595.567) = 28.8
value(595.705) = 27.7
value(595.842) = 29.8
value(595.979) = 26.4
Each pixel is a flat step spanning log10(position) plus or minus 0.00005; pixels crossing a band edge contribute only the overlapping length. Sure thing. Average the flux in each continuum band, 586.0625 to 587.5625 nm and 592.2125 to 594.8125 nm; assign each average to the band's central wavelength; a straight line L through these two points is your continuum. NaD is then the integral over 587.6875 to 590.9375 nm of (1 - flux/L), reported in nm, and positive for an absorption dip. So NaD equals 0.30 nm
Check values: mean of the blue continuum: 28.8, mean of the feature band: 26.2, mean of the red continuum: 28.9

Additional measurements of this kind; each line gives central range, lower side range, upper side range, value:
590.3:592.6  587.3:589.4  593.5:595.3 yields -0.09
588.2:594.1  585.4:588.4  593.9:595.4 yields 0.19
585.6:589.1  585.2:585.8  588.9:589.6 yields -0.23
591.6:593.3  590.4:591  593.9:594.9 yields 0.07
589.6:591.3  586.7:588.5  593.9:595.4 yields 0.05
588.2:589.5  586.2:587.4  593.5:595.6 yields 0.14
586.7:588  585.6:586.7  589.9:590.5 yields -0.04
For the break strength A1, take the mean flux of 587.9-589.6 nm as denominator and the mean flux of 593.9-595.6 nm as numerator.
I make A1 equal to 1.2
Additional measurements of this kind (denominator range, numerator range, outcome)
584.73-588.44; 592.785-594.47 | 1.04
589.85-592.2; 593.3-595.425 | 1.04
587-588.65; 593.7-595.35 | 1.05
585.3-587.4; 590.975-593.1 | 0.97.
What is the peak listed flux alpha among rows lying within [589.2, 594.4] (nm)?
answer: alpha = 34.1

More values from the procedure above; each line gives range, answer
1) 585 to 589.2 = 40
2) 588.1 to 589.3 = 31.3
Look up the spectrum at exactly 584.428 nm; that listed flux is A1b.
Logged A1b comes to 30.4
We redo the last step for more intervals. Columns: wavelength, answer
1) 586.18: 34.5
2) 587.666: 27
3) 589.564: 26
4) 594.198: 25.5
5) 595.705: 27.7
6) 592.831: 27.7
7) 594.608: 29.1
